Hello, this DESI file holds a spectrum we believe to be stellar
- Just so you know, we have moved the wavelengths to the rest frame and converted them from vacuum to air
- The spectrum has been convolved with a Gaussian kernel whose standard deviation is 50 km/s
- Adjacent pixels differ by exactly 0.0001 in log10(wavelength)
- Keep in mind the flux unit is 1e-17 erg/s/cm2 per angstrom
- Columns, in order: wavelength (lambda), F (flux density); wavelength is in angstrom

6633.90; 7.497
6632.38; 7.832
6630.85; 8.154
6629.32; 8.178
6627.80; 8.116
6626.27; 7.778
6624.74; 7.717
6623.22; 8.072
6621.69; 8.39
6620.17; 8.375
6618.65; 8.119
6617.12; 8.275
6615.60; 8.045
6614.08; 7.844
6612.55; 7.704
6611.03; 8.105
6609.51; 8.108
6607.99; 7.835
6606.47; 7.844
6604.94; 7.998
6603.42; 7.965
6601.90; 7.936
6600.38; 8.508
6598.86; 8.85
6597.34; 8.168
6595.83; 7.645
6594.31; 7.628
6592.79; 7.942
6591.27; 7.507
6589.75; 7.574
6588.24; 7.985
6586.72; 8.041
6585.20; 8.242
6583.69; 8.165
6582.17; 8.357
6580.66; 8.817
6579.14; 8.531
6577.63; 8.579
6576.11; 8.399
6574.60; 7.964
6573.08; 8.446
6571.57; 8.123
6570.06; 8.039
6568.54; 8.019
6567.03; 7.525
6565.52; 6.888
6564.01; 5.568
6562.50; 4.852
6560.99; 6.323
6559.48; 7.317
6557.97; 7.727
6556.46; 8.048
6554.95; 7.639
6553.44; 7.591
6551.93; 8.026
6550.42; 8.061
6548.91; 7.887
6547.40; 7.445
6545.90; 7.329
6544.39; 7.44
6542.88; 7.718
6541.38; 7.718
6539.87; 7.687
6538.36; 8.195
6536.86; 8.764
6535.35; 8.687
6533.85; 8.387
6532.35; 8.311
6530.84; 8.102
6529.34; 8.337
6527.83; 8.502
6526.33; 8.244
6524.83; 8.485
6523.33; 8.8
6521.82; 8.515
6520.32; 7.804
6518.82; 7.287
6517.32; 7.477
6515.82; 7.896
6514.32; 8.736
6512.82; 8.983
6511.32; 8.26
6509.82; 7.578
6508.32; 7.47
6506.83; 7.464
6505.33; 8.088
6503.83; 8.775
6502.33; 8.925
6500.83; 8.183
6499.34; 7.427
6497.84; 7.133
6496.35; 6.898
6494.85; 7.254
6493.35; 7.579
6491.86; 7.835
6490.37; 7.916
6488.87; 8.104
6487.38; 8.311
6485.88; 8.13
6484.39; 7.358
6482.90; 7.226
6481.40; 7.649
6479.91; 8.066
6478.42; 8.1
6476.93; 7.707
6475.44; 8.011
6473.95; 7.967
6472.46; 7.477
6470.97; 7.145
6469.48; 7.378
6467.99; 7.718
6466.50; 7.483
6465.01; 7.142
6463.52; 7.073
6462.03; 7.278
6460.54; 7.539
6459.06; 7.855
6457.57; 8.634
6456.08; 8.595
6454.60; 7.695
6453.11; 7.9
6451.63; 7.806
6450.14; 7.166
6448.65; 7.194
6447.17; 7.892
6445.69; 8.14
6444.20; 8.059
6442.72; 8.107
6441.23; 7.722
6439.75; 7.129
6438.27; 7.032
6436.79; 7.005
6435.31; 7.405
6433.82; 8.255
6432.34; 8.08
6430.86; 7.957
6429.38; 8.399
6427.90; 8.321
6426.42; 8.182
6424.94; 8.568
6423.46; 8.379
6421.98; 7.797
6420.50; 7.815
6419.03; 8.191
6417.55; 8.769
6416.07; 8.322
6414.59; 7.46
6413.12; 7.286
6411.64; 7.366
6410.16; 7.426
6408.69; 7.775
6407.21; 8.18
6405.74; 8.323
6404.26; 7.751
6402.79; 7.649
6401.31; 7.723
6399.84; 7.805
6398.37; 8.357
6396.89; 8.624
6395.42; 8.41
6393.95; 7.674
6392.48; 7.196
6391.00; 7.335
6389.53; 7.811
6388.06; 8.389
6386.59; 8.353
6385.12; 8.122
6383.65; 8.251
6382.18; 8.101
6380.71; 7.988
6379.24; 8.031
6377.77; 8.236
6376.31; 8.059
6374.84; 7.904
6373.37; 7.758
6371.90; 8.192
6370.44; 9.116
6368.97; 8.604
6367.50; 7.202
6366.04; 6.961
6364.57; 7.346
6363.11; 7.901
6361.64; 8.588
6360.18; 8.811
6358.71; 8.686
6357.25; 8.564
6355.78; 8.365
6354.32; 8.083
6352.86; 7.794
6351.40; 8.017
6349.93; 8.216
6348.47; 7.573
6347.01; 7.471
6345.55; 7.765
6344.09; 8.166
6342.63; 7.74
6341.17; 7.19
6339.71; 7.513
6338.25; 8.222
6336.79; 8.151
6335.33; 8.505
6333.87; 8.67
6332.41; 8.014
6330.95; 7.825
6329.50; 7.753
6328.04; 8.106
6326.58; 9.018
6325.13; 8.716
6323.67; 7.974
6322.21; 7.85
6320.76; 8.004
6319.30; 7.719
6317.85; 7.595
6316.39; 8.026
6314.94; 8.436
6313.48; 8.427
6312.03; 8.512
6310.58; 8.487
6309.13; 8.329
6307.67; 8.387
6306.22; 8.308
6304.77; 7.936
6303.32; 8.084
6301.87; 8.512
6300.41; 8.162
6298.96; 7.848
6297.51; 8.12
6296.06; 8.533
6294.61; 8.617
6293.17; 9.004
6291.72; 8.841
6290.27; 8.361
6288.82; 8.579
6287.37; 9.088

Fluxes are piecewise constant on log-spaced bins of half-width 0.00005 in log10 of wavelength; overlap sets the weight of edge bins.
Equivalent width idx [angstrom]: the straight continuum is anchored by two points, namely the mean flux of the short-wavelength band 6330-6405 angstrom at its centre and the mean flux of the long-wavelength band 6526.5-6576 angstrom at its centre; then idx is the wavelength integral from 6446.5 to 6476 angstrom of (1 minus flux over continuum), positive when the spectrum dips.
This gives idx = 0.83 angstrom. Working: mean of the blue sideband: 8.01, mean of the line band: 7.64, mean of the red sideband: 7.72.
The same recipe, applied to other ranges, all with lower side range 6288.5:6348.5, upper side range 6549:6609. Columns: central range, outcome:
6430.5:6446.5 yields 0.6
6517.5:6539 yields -1.1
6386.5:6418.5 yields 0.6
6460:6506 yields 1.4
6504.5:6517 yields -0.2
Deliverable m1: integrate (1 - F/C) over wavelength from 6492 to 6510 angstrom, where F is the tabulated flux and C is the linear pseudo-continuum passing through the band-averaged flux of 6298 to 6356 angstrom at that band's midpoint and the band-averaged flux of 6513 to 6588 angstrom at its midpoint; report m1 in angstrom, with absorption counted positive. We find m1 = 0.47 angstrom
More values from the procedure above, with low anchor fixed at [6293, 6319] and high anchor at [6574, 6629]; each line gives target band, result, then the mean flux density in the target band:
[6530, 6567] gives 2.51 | 7.57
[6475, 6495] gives 0.85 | 7.82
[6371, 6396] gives 0.70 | 8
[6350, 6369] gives 0.42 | 8.05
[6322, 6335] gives 0.03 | 8.23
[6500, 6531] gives -0.17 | 8.19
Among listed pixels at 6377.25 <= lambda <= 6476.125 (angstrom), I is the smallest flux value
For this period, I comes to 7.005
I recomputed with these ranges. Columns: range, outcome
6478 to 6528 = 6.898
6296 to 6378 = 6.961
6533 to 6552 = 7.329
